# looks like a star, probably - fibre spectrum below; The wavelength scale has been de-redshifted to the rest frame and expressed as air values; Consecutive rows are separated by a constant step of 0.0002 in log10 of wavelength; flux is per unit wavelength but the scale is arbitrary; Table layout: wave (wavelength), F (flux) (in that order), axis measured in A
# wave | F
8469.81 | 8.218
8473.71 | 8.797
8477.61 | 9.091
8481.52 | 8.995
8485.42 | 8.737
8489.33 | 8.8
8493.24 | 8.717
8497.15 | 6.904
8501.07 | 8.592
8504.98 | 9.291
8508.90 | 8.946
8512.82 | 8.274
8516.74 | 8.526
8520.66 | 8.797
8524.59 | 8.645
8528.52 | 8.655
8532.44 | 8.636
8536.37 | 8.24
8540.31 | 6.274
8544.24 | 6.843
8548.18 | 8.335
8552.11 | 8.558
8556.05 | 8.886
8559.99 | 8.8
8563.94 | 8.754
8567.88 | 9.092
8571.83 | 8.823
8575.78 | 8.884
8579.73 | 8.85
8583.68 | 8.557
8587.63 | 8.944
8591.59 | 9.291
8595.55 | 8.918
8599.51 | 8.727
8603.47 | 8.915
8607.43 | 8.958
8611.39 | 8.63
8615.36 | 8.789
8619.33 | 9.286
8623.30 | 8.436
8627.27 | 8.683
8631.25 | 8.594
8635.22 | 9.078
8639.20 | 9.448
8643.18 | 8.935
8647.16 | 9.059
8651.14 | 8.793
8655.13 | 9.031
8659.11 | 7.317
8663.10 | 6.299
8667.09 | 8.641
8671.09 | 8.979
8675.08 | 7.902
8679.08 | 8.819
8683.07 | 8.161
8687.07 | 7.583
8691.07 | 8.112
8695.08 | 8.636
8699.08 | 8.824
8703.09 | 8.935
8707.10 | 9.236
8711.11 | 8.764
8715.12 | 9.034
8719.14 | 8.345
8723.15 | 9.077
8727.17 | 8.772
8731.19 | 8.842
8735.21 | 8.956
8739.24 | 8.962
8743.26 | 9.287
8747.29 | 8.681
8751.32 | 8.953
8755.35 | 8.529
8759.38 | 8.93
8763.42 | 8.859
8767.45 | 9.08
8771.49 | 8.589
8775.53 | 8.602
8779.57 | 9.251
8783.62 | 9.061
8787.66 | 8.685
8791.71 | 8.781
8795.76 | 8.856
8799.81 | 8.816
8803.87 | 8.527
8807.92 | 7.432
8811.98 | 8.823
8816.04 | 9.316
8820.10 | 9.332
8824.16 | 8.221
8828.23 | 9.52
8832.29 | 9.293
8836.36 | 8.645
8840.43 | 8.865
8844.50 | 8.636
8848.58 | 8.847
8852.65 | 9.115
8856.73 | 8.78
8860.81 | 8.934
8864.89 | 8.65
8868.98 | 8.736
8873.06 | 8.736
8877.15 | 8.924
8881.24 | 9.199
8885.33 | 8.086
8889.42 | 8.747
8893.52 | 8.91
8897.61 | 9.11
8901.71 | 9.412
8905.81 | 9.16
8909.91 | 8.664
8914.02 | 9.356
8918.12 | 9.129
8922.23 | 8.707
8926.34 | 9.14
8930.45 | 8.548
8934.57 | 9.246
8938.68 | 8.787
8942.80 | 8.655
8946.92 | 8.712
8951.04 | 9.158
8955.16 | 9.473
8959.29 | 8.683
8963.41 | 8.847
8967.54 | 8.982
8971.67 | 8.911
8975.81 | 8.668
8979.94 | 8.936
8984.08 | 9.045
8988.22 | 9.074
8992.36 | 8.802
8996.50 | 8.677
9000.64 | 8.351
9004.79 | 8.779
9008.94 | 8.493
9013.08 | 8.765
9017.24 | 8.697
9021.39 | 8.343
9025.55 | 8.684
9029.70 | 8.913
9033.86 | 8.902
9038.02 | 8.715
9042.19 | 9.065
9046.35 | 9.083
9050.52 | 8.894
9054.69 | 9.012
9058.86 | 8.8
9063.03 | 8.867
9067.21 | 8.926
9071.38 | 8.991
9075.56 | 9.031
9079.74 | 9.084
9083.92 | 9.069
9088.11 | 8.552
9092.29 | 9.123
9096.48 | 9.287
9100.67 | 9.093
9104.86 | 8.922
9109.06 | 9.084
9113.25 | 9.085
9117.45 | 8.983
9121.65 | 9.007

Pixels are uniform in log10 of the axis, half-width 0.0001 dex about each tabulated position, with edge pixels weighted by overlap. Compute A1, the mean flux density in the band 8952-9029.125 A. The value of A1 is 8.8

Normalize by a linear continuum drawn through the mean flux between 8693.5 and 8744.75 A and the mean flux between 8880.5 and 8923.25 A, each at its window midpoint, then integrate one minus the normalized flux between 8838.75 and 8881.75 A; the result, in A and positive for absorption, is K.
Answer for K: 0.5 A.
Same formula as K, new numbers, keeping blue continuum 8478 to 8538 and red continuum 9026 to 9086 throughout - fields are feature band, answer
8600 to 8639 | -0.8 A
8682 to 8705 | 0.9 A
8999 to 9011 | 0.5 A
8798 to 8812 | 0.7 A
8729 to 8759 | -0.5 A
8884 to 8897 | 0.3 A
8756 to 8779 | -0.2 A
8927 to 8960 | -0.2 A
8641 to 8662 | 0.4 A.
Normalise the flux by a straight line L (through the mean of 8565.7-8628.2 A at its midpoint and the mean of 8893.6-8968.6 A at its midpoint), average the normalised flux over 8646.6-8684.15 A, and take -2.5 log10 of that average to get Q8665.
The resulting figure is 0.08 mag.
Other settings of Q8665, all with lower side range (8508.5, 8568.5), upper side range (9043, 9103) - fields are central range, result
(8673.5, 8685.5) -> 0.031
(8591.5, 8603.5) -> -0.061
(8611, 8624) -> -0.048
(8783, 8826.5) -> -0.004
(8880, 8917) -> -0.022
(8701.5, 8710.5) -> -0.060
